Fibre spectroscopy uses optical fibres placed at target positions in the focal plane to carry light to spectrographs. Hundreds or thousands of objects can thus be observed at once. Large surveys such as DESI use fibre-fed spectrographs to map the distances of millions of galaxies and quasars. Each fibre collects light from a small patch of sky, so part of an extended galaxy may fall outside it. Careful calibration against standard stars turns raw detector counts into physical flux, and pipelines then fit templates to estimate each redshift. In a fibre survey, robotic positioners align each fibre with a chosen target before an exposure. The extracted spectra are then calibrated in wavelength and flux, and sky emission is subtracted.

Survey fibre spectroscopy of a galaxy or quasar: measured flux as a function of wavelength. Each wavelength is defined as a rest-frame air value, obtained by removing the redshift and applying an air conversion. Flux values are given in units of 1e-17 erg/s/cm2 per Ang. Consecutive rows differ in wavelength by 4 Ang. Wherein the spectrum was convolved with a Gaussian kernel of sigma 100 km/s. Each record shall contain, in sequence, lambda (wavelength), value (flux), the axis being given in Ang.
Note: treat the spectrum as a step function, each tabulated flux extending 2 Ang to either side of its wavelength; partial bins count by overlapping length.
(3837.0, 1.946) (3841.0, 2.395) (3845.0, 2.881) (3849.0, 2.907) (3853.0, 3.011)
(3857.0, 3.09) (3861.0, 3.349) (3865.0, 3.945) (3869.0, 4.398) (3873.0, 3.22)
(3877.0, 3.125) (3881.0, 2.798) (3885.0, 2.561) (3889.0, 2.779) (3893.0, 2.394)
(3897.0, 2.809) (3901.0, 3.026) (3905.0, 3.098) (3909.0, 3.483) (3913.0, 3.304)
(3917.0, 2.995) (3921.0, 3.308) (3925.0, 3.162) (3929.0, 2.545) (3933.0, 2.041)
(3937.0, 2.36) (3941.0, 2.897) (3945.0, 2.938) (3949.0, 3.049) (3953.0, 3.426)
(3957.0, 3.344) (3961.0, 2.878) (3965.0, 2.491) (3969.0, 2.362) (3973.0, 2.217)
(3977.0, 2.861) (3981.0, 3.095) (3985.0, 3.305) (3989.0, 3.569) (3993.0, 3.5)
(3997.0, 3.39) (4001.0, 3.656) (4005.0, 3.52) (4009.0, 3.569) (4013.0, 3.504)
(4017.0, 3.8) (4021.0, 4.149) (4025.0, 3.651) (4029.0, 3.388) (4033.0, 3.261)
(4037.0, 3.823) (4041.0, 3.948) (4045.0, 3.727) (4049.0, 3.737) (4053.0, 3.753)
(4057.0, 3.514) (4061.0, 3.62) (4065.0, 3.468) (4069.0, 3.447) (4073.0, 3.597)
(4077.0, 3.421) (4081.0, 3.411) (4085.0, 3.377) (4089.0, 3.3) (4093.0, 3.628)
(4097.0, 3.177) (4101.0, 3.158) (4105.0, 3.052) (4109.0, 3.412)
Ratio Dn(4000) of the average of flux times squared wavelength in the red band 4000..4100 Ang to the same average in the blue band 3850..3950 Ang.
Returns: 1.27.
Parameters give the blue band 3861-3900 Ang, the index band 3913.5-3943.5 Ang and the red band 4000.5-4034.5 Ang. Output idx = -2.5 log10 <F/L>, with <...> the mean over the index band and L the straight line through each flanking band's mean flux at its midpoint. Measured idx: 0.18 mag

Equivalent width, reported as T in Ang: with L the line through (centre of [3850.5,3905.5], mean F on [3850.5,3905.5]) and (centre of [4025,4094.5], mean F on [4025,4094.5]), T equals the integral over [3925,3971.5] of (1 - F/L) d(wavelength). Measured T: 7.3 Ang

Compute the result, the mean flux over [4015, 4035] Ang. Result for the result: 3.65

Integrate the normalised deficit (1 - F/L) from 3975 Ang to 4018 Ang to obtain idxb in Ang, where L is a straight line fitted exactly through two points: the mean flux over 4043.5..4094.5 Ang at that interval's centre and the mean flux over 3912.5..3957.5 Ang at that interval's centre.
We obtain -2.9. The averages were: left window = 2.92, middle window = 3.43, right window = 3.54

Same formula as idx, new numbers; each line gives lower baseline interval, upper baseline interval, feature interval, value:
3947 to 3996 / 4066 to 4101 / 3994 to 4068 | -0.13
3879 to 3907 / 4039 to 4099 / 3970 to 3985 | 0.14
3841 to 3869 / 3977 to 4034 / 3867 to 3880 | -0.08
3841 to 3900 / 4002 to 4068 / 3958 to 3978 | 0.30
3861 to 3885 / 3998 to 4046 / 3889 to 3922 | 0.15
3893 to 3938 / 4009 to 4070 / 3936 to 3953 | 0.06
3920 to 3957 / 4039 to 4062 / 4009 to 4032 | -0.05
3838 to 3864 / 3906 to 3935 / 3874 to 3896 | 0.08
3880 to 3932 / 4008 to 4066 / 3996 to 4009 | -0.02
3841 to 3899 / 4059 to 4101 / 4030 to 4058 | -0.09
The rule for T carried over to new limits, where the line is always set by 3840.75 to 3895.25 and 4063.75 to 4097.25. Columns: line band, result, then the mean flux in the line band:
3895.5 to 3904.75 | 0.52 Ang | 2.96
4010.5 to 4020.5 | -1.18 Ang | 3.72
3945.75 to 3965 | 0.83 Ang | 3.09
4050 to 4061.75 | -0.84 Ang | 3.64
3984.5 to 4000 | -0.84 Ang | 3.47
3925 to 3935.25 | 2.32 Ang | 2.46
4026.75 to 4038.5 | -0.43 Ang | 3.48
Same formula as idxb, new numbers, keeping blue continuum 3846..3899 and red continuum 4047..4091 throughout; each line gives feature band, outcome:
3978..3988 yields 0.4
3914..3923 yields 0.1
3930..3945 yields 3.4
